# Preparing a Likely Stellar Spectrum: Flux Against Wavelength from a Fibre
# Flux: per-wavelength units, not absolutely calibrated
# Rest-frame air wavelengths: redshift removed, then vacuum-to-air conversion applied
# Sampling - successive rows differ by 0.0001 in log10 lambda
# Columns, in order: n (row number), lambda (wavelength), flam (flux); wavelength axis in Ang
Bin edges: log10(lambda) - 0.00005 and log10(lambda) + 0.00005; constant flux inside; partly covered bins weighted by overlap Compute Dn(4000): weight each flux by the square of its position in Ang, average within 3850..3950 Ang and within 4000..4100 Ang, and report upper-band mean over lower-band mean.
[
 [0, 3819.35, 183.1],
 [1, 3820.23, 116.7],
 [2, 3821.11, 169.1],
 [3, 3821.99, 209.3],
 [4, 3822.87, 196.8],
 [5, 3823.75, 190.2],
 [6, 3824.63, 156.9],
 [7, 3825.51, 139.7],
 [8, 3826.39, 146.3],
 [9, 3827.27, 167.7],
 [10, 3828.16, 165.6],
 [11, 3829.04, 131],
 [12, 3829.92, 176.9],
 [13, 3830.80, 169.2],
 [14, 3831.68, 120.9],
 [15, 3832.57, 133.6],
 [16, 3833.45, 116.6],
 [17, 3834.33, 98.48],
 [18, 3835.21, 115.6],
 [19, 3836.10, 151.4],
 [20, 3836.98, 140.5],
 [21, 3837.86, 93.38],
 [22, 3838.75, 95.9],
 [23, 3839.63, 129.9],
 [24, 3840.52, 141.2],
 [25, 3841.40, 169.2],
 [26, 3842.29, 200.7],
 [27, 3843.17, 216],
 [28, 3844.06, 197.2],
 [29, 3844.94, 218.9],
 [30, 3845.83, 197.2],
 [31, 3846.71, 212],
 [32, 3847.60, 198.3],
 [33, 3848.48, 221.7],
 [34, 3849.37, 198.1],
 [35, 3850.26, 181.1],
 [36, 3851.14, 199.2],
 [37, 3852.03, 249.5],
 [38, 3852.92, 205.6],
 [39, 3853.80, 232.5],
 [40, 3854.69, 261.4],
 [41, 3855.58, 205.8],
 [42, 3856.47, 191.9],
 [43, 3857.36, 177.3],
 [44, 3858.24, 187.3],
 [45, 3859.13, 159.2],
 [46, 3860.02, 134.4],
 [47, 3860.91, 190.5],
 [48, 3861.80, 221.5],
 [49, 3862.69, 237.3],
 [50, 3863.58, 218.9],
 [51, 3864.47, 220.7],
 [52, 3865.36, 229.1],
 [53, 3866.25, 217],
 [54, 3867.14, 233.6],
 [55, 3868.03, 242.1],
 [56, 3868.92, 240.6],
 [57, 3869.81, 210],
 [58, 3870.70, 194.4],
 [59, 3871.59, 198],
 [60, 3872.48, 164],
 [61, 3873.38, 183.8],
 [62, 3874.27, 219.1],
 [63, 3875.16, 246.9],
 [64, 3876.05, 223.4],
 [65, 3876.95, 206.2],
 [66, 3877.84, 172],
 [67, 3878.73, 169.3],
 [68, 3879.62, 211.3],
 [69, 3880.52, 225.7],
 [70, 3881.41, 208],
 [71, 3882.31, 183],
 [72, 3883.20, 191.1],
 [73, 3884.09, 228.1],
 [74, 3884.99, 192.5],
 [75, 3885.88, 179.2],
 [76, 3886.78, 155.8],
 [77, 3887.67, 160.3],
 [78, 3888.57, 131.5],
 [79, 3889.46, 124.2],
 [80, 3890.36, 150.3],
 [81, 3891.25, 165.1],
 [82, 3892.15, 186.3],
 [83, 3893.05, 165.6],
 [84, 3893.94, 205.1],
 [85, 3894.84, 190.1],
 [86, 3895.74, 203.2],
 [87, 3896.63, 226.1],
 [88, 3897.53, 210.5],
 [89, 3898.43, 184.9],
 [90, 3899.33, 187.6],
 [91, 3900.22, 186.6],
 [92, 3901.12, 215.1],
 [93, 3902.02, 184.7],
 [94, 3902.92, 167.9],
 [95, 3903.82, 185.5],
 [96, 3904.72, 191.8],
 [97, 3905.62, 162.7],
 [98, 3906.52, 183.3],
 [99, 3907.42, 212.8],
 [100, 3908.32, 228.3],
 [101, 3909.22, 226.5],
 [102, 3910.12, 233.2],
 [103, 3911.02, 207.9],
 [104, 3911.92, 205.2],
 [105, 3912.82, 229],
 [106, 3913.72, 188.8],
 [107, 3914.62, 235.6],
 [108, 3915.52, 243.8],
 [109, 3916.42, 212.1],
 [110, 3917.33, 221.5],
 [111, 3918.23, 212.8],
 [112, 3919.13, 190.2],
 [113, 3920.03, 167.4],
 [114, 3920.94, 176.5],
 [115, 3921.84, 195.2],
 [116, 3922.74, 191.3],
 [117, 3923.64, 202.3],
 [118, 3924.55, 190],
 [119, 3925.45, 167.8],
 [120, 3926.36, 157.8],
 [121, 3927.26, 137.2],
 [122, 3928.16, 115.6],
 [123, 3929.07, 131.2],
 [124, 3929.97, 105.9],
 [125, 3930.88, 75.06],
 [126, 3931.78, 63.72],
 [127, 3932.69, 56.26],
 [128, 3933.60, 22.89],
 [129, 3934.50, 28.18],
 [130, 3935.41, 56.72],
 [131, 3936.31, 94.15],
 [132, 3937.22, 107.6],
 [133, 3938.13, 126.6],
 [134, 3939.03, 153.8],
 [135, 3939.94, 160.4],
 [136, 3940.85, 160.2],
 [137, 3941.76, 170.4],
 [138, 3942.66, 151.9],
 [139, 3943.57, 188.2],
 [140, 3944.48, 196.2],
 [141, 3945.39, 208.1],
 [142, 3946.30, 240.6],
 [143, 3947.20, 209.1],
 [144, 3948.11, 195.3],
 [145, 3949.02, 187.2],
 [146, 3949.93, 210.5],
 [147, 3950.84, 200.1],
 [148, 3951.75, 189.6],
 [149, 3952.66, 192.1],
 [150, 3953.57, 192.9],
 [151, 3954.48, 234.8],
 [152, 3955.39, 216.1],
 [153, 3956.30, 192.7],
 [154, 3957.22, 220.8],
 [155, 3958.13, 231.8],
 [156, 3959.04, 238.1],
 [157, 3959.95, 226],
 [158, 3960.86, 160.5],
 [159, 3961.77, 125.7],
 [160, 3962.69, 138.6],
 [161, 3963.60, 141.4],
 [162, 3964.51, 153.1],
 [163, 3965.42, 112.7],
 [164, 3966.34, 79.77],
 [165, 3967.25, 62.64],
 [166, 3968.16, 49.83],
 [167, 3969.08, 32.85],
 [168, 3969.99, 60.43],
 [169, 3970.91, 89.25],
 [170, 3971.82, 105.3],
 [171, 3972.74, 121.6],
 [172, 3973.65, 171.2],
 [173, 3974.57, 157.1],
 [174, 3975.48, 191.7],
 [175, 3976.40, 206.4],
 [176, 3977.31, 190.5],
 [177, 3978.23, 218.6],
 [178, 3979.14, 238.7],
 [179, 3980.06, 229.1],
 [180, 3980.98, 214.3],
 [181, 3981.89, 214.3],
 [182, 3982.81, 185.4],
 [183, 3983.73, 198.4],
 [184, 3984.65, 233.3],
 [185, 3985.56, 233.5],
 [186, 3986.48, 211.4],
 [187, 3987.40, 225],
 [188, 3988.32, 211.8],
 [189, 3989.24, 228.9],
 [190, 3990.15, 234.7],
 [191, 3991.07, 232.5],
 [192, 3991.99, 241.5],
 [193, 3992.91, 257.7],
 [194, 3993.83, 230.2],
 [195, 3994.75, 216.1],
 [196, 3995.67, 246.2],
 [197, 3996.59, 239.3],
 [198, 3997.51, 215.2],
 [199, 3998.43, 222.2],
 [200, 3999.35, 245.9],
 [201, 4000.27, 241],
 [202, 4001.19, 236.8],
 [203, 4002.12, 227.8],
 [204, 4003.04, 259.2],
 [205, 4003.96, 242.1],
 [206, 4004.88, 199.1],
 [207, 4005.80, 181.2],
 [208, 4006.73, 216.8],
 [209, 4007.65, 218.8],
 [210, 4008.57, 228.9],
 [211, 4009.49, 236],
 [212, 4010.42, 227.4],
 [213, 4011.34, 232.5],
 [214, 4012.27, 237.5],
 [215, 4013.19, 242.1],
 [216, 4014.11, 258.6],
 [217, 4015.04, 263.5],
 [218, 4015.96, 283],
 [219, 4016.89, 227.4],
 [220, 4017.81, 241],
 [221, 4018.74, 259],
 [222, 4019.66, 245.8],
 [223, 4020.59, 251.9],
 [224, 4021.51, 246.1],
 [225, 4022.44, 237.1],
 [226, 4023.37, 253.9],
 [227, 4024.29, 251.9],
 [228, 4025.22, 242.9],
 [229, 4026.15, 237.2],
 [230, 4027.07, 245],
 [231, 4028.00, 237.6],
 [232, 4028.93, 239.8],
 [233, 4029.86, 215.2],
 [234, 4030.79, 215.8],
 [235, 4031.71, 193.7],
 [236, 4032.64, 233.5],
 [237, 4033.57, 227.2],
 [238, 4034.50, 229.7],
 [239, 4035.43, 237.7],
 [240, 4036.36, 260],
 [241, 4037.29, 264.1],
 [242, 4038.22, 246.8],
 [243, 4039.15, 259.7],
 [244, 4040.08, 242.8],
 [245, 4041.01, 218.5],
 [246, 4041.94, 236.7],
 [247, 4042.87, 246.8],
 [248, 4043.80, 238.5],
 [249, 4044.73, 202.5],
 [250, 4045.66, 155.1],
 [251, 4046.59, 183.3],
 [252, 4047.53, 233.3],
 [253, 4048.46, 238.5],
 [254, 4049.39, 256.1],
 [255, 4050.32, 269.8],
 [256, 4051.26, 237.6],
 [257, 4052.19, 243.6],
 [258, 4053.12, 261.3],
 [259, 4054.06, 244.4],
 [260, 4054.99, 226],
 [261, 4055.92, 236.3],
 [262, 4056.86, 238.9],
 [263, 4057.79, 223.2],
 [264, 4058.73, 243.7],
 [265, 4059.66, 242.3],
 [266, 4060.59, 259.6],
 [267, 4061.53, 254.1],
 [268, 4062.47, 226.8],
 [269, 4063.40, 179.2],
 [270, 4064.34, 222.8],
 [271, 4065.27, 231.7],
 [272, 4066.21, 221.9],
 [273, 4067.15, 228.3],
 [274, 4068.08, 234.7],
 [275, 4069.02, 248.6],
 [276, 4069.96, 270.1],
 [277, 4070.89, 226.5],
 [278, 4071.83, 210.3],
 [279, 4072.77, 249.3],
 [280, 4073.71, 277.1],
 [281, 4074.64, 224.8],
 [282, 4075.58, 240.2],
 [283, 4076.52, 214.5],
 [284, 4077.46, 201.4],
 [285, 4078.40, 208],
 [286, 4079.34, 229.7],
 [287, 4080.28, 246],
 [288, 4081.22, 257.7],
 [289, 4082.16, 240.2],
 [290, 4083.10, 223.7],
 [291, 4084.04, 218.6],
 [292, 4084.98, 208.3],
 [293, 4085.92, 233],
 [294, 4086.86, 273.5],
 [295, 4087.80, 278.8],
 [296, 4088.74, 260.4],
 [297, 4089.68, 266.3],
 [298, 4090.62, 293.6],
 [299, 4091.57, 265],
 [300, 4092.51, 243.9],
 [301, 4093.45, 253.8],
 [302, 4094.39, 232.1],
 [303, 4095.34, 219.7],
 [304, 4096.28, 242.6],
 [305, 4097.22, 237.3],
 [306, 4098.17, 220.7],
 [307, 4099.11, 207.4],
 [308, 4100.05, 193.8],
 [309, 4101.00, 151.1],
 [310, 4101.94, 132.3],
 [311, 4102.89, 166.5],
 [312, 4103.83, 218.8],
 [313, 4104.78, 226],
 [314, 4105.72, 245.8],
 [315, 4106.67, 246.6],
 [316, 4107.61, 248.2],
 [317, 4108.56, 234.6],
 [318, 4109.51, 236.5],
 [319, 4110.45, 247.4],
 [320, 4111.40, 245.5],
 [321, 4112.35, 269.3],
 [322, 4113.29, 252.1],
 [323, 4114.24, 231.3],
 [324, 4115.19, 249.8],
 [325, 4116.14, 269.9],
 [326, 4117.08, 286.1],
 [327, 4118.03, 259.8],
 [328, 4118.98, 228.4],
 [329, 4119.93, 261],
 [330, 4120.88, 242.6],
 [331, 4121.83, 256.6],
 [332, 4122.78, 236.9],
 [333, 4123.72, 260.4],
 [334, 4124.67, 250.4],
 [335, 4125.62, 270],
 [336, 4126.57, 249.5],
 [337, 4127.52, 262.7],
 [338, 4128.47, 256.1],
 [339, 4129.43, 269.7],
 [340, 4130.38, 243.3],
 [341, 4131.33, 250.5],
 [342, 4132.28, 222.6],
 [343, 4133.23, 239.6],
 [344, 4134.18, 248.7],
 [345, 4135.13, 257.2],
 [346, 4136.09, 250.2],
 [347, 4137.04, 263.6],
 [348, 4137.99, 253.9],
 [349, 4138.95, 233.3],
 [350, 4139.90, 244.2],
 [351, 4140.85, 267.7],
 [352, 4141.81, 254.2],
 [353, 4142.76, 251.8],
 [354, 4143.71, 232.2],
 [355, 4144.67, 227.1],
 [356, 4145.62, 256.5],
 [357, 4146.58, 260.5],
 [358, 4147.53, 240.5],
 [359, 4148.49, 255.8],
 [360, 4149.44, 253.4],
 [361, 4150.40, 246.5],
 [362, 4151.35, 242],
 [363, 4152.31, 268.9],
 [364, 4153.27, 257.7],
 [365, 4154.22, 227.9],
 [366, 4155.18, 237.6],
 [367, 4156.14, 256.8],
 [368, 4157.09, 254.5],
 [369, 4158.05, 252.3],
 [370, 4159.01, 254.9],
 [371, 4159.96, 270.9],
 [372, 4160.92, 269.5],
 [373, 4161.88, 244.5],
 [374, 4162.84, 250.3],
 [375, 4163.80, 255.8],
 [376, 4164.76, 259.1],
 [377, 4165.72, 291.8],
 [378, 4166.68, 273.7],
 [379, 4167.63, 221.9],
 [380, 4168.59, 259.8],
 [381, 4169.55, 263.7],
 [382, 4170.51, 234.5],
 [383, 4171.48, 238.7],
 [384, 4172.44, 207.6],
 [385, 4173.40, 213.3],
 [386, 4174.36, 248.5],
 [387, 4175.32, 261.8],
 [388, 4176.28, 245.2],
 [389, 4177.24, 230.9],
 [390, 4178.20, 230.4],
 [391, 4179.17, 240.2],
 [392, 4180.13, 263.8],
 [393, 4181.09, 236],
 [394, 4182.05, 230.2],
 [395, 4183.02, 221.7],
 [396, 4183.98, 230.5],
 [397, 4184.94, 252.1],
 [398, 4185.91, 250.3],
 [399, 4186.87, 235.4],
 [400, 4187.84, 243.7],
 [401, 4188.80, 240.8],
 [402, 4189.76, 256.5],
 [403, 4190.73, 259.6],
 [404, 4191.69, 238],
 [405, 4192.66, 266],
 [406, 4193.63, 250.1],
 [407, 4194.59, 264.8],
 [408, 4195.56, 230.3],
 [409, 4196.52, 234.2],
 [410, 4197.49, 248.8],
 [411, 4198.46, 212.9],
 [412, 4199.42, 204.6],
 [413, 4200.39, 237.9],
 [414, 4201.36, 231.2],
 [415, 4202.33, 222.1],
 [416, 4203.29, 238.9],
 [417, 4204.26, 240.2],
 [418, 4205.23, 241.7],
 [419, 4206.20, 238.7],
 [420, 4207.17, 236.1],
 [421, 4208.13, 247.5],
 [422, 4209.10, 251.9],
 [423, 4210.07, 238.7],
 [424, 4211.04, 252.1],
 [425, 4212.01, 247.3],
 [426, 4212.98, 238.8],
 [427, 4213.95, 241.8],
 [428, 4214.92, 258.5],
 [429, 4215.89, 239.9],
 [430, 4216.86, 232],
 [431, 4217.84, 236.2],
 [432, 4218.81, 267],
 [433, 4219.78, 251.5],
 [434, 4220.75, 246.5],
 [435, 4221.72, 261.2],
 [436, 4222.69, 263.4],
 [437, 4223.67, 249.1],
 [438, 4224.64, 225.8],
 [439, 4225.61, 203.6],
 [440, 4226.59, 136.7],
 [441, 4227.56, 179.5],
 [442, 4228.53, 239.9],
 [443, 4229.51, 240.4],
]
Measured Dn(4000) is 1.39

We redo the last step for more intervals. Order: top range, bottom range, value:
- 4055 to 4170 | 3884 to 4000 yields 1.48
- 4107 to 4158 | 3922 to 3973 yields 1.86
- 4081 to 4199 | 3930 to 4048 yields 1.33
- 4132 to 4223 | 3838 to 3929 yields 1.46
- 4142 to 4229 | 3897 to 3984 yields 1.62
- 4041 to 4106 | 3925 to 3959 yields 1.58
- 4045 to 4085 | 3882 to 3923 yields 1.31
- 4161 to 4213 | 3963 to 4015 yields 1.35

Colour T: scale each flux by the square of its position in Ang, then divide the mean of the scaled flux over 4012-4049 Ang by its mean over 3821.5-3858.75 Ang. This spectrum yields 1.5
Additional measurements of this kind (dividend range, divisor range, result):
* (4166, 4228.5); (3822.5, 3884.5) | 1.52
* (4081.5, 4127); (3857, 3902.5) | 1.37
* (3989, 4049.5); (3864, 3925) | 1.26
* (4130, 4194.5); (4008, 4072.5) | 1.11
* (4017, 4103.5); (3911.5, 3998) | 1.41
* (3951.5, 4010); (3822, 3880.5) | 1.11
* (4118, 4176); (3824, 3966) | 1.58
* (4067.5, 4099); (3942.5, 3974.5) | 1.57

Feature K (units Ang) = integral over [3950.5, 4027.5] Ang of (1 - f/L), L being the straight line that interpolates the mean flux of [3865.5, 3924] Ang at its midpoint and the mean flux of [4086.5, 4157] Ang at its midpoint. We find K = 4.2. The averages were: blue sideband 198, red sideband 245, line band 206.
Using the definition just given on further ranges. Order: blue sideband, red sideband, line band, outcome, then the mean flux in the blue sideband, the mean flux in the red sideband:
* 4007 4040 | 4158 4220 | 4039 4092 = 1.1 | 241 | 244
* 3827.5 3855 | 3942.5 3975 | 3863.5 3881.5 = -4.4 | 172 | 163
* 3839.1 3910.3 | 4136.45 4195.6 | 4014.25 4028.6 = -1.7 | 197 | 248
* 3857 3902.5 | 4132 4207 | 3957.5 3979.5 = 6.7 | 195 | 245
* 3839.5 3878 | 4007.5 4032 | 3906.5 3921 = 0.3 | 204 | 240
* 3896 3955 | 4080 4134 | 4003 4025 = -3.4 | 175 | 241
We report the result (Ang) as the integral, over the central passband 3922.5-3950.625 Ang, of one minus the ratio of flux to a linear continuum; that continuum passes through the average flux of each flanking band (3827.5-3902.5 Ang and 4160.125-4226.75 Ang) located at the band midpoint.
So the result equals 7.76 Ang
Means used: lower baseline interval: 187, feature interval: 144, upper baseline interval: 242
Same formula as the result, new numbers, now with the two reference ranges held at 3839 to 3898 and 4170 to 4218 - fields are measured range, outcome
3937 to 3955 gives 1.94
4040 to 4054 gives -0.67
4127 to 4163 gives -2.68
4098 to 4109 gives 1.00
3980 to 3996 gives -0.88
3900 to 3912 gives 0.14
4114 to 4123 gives -0.91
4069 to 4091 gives -1.62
